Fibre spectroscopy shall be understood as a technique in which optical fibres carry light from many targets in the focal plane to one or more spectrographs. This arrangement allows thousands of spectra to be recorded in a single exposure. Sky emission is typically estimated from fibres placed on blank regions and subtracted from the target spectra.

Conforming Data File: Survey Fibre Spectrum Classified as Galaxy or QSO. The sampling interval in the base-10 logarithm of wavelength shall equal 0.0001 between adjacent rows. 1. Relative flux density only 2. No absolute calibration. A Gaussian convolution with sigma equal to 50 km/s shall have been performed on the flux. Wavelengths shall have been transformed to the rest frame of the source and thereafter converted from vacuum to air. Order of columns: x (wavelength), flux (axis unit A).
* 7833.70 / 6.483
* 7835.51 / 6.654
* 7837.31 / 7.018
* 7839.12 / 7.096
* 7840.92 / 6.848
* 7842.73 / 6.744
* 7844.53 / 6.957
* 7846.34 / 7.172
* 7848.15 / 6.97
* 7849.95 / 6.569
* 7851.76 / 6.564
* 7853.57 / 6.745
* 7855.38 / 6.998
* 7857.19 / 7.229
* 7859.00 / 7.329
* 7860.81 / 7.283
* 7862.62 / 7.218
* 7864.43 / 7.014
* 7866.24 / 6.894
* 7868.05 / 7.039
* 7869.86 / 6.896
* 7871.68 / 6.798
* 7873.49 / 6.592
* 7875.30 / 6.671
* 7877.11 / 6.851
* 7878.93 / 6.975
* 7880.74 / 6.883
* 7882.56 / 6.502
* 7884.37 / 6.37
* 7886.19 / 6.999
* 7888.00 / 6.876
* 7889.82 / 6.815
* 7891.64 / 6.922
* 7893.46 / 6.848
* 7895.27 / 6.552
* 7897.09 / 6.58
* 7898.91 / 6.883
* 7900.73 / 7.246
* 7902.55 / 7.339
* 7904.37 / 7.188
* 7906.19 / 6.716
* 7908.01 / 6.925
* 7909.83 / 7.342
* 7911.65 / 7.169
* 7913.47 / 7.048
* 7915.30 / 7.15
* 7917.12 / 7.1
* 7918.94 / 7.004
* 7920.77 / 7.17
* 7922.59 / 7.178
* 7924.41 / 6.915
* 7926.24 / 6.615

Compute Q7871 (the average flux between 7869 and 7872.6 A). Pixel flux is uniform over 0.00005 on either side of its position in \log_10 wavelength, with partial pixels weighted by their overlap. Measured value 6.84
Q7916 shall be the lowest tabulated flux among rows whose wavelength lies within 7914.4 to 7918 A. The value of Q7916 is 7.1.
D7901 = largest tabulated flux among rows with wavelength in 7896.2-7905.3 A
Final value 7.339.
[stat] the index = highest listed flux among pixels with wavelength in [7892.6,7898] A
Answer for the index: 6.848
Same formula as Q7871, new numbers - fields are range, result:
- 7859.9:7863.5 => 7.25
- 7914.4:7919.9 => 7.08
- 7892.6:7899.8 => 6.72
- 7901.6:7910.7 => 7.1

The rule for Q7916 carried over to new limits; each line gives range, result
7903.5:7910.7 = 6.716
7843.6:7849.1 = 6.957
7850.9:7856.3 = 6.564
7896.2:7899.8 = 6.58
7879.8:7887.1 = 6.37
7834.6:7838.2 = 6.654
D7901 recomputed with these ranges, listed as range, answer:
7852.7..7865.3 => 7.329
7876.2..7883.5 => 6.975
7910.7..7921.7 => 7.17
